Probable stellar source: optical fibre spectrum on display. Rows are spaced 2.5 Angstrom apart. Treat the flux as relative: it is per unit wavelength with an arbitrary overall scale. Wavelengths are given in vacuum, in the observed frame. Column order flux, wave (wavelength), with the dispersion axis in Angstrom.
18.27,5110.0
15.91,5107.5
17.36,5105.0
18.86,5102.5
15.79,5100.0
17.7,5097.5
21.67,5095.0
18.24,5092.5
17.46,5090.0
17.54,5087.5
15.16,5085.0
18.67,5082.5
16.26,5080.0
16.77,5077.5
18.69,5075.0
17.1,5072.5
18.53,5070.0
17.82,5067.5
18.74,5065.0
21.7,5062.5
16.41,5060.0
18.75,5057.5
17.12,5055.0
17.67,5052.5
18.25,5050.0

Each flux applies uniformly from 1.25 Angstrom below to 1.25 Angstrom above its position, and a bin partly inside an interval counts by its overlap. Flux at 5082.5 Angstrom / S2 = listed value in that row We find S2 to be 18.67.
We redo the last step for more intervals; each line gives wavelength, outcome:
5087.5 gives 17.54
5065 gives 18.74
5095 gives 21.67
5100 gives 15.79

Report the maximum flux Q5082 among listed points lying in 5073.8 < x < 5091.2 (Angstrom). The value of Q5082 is 18.69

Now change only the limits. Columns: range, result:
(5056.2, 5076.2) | 21.7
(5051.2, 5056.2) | 17.67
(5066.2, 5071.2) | 18.53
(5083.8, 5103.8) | 21.67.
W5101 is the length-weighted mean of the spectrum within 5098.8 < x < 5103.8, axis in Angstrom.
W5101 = 17.3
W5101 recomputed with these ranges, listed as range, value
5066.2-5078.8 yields 17.8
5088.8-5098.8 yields 18.8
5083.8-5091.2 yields 16.7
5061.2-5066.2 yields 20.2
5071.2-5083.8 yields 17.5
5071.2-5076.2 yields 17.9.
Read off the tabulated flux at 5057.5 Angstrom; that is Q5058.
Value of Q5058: 18.75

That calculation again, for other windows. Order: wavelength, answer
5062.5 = 21.7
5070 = 18.53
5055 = 17.12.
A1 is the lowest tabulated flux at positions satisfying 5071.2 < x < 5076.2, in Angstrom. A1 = 17.1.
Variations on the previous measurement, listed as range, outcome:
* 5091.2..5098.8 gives 17.7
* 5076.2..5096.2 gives 15.16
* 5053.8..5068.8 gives 16.41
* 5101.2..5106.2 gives 17.36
